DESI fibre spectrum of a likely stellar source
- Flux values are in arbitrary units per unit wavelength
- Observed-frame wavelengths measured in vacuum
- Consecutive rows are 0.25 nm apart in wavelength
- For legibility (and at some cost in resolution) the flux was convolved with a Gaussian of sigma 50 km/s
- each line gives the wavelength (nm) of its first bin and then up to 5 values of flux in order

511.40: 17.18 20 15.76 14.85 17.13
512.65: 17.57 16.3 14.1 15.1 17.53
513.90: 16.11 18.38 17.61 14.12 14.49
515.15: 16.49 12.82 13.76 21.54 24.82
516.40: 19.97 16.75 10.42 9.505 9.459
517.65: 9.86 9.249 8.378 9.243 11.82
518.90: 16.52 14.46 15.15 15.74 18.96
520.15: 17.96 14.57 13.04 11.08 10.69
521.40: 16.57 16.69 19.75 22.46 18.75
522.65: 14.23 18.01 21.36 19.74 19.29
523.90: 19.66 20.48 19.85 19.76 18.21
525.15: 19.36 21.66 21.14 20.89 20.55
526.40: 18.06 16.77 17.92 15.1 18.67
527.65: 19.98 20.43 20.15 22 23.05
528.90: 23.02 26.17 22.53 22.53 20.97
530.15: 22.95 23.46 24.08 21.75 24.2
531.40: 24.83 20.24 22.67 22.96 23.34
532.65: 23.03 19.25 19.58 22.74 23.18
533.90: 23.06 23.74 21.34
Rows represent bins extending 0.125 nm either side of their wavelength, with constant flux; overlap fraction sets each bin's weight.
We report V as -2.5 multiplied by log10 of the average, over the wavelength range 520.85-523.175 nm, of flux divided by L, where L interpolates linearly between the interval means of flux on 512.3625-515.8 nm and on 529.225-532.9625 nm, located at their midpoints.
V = 0.13 mag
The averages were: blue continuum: 15.8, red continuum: 22.7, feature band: 17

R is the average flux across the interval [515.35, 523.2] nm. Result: 15.1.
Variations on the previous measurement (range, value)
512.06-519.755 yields 14.8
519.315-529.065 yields 18.5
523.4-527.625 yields 19.2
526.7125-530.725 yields 21.3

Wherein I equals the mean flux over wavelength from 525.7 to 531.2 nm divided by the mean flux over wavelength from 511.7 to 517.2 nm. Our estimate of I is 1.3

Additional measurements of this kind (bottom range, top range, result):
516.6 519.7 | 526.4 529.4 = 1.71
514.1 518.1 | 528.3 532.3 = 1.56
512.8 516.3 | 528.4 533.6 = 1.36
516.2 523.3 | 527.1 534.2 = 1.50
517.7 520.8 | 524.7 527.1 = 1.41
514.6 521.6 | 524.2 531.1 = 1.46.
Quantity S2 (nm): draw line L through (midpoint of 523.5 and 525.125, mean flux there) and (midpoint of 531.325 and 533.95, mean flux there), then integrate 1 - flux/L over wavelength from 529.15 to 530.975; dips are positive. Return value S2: -0.13 nm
